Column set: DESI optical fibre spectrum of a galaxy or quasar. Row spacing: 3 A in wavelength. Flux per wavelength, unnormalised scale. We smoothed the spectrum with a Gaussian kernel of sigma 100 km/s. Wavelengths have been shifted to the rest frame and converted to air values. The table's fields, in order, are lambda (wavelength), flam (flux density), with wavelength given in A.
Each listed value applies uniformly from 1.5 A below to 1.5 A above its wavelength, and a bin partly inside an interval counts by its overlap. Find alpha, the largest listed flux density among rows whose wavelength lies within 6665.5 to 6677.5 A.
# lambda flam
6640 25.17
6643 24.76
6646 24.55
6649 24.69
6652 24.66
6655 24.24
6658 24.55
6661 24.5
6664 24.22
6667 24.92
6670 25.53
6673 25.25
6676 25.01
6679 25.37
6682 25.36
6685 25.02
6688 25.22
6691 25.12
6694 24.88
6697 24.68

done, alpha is 25.53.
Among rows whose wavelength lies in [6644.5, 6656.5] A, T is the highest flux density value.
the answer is 24.69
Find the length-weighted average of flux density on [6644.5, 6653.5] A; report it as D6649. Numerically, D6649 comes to 24.6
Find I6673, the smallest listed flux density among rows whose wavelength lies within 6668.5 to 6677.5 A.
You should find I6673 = 25.01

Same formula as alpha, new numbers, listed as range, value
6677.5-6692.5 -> 25.37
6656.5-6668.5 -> 24.92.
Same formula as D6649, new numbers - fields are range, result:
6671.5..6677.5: 25.1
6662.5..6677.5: 25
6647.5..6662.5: 24.5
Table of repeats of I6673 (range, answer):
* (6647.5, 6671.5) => 24.22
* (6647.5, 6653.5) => 24.66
